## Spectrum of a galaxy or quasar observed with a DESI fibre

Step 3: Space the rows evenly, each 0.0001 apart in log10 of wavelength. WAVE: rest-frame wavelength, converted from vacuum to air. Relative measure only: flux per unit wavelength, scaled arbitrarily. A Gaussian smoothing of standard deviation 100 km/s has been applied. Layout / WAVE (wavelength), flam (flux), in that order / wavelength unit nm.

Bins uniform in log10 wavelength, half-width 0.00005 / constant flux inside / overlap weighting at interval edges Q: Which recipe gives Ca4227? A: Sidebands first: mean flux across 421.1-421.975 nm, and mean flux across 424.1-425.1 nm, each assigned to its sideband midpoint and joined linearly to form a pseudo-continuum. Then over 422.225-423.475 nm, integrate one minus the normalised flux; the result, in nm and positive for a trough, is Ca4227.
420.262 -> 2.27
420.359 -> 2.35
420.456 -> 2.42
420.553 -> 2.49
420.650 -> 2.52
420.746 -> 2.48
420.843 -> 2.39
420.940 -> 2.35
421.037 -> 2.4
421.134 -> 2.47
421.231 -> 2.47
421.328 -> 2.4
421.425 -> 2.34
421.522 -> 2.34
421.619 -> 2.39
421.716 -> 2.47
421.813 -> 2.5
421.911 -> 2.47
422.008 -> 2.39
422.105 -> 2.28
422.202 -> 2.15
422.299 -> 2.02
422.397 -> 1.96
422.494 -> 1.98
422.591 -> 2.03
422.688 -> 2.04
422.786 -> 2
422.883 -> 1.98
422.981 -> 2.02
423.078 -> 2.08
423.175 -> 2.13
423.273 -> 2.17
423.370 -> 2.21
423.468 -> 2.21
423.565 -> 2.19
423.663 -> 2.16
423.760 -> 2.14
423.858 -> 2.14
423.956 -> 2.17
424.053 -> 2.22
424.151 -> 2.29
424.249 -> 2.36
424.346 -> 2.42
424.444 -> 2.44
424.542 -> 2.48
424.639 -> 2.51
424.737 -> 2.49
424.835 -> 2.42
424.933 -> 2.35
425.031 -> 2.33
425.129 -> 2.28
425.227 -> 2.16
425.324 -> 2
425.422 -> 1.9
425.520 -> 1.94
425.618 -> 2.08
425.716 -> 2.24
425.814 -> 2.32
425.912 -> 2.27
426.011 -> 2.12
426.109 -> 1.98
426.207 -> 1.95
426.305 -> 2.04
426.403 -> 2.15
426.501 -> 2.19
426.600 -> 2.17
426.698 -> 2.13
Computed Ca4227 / 0.18 nm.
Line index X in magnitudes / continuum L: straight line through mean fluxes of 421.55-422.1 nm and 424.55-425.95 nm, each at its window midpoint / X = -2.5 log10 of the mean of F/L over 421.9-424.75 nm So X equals 0.069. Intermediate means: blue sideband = 2.43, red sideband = 2.24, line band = 2.2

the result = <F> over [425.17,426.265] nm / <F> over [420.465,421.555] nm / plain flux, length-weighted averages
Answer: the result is 0.9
